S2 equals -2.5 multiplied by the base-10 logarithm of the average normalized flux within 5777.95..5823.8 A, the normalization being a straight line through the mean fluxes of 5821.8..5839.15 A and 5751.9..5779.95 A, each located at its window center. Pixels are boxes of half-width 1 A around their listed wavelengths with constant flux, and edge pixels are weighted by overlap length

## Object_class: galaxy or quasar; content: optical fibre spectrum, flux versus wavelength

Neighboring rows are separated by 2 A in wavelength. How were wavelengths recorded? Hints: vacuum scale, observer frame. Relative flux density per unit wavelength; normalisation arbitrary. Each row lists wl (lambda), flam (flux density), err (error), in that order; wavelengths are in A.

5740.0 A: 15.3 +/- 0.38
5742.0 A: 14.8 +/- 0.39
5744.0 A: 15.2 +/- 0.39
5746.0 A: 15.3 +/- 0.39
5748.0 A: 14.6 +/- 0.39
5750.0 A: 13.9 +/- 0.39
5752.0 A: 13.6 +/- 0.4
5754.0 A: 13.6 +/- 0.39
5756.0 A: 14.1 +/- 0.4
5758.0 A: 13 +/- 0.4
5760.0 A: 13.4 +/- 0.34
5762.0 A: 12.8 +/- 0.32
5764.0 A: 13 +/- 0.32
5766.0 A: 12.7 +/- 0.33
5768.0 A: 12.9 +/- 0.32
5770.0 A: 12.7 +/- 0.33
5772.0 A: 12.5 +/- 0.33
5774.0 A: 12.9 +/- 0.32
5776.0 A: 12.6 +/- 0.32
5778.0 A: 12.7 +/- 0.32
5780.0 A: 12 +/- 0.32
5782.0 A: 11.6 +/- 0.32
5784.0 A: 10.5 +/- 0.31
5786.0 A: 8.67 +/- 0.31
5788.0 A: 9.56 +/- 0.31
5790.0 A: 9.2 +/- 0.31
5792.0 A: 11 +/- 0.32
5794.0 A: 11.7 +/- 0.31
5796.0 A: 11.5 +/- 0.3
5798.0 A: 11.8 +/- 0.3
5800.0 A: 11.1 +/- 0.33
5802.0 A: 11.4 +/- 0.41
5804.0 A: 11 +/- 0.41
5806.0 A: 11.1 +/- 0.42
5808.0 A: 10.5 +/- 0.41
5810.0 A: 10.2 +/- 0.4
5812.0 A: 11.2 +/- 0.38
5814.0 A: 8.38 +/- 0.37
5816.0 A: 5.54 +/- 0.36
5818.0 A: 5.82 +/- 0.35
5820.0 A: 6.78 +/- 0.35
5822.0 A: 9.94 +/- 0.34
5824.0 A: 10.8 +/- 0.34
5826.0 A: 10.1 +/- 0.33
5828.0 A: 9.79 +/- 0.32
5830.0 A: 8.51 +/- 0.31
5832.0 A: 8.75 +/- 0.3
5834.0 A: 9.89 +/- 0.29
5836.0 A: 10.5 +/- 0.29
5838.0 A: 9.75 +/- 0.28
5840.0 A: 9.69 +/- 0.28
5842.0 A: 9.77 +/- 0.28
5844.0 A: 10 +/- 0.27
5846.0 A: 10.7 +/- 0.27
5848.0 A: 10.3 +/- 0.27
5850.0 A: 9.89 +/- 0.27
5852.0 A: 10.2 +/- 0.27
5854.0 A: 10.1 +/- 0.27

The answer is 0.12 mag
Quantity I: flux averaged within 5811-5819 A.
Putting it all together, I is 7.73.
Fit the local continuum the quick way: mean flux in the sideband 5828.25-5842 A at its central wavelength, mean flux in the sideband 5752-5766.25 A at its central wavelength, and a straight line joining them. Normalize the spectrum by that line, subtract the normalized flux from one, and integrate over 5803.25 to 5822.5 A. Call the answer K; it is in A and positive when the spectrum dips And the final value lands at 3.0 A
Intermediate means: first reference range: 13.3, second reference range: 9.55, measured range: 9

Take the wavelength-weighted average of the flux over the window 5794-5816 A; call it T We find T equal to 10.6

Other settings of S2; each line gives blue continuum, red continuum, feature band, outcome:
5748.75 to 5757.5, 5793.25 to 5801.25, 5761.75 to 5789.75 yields 0.07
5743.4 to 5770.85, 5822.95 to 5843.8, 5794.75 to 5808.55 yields 0.01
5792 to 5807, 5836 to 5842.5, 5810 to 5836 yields 0.17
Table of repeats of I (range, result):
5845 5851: 10.3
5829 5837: 9.41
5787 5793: 9.92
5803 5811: 10.7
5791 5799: 11.5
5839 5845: 9.82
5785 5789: 9.12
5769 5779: 12.7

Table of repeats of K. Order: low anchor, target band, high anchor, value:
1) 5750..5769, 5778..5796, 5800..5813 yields 1.80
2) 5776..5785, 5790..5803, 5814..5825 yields -1.40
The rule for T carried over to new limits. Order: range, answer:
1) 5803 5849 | 9.52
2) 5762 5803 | 11.6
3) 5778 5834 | 9.99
